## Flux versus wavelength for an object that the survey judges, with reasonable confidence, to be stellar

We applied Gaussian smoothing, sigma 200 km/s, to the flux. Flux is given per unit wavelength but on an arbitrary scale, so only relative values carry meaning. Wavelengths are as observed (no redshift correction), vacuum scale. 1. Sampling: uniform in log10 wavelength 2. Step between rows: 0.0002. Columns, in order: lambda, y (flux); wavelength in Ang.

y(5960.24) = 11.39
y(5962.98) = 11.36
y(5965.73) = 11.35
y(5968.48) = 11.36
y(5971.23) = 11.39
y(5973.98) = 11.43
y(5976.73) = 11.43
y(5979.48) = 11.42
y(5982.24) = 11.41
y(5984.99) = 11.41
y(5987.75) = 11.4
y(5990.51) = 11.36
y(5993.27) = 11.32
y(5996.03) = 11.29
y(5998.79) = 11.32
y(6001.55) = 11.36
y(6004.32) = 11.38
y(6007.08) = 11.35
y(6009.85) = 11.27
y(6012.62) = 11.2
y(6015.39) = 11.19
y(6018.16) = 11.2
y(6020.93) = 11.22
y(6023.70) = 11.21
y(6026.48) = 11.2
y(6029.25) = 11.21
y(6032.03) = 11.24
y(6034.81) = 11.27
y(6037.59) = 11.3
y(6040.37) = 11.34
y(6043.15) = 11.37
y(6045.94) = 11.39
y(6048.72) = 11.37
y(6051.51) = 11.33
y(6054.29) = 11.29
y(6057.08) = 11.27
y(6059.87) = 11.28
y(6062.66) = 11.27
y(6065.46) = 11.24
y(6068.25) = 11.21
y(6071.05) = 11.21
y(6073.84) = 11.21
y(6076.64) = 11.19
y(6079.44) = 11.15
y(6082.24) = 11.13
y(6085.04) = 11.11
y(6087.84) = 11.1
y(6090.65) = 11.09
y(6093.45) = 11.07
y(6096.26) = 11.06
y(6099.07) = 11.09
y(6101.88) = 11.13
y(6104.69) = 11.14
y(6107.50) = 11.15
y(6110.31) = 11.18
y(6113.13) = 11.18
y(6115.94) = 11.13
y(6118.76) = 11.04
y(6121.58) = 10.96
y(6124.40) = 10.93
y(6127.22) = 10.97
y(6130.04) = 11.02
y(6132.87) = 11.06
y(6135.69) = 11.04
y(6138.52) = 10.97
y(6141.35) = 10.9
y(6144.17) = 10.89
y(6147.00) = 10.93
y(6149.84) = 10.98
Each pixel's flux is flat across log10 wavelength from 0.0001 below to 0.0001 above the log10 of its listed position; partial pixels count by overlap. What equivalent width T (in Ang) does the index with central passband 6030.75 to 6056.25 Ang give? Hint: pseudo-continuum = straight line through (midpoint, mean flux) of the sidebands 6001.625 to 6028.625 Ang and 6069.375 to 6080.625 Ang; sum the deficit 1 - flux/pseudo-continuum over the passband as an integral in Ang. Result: -0.2 Ang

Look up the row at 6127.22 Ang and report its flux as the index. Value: 10.97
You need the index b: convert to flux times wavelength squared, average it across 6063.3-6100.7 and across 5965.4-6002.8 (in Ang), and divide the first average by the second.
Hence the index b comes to 1.01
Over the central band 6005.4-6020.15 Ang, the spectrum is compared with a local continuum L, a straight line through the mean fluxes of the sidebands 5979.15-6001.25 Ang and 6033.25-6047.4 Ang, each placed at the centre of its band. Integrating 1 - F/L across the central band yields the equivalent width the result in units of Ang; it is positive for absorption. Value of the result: 0.1 Ang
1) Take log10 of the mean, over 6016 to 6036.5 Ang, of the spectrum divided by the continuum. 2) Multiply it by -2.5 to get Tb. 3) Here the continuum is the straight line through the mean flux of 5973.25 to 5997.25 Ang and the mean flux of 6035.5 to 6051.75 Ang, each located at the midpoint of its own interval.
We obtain 0.01 mag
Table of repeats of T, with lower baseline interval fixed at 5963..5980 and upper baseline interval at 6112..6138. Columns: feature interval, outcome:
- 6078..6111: 0.0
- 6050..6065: -0.1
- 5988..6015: 0.0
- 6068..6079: 0.0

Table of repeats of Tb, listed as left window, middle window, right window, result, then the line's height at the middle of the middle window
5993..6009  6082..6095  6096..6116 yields 0.007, 11.2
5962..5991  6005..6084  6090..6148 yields -0.003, 11.2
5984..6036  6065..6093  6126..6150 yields -0.005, 11.1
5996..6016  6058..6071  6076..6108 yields -0.006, 11.2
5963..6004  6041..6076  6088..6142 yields -0.009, 11.2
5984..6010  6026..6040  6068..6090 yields 0.001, 11.3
